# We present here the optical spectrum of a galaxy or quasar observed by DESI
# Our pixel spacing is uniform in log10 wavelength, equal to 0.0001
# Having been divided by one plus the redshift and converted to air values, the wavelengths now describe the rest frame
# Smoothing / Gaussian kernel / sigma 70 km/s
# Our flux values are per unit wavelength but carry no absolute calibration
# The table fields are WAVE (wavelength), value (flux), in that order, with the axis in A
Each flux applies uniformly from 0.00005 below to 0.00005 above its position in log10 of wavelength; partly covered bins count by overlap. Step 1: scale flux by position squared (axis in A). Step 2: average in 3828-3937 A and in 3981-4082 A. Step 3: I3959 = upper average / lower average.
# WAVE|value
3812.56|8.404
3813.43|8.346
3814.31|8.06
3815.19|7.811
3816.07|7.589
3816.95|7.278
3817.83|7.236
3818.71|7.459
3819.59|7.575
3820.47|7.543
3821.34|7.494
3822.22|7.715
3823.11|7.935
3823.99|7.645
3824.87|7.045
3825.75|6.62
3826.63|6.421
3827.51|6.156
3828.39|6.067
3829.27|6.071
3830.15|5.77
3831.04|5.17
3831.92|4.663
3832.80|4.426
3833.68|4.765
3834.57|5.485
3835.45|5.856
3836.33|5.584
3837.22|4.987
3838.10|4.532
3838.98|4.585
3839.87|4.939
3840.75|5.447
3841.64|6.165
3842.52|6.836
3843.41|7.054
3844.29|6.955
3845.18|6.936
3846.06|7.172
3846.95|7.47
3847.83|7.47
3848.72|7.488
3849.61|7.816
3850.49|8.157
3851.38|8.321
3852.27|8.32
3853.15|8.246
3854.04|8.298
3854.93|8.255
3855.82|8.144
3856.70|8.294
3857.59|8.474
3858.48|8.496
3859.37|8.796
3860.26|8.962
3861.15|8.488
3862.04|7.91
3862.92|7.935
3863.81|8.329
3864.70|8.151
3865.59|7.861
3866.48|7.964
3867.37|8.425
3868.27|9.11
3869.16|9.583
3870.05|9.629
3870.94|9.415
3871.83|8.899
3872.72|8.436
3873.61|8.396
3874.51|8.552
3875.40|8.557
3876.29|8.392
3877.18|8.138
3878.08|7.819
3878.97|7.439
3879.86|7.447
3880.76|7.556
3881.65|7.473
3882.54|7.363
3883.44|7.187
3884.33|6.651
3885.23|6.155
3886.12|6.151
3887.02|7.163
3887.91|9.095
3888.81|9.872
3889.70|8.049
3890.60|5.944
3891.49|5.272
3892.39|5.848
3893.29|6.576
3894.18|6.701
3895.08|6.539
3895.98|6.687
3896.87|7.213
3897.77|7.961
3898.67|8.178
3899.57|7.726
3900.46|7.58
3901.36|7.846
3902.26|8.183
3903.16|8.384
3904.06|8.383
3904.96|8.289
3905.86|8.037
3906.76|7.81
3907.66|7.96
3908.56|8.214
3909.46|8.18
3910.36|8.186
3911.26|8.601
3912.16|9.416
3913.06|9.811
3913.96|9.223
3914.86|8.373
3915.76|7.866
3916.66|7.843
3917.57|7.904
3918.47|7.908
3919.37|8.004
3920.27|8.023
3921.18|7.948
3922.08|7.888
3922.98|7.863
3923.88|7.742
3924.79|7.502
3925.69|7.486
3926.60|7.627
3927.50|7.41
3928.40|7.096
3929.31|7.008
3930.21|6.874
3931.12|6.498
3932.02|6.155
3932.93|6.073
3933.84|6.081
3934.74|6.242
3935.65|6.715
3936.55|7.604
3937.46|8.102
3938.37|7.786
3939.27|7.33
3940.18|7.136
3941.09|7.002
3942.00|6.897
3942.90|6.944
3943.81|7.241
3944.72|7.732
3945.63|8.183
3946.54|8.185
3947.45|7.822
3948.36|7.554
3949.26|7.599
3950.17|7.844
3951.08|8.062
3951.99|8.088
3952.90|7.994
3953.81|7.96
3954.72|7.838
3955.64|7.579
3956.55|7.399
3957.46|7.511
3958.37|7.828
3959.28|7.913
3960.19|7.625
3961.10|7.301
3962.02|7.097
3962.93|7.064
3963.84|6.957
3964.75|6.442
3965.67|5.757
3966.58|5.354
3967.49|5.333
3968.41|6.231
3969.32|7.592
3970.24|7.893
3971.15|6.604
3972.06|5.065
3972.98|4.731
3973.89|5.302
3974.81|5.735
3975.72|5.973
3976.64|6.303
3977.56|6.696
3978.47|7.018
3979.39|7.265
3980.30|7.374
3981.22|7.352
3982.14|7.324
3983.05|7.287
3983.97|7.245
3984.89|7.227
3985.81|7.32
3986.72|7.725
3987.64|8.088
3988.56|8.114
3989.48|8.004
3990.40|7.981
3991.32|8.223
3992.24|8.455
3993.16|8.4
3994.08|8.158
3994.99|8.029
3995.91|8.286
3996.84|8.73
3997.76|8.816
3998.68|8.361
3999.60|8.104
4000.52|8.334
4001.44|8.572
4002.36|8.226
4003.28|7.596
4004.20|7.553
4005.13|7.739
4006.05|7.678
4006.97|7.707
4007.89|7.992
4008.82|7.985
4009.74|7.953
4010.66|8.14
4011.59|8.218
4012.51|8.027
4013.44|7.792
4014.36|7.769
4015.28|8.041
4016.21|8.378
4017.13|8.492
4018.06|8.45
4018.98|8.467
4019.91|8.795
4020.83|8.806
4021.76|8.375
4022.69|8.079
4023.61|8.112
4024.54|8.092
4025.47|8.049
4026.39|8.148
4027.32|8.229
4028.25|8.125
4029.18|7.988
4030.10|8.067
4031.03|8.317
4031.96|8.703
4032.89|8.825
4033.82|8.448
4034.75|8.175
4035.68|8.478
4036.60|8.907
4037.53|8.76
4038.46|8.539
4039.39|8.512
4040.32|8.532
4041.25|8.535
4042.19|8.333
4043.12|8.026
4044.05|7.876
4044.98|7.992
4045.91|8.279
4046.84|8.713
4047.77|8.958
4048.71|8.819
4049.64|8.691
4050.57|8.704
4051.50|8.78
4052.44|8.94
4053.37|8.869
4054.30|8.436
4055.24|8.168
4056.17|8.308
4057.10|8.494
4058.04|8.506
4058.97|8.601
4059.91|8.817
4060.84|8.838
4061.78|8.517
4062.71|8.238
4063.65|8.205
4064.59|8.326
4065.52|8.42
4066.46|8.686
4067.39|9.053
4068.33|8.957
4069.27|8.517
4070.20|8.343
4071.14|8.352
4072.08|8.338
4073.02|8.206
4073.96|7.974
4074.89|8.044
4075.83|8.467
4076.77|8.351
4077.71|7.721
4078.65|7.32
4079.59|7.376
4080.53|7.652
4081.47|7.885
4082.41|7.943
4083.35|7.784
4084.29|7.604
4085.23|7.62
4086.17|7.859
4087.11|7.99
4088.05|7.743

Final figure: 1.19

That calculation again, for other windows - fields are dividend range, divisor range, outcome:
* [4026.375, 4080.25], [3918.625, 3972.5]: 1.22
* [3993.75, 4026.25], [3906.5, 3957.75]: 1.11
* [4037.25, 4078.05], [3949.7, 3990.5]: 1.25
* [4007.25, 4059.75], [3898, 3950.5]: 1.15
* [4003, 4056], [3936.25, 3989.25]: 1.20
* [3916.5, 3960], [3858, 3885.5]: 0.95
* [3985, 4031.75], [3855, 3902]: 1.11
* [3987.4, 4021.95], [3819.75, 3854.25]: 1.36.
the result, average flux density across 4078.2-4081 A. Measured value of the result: 7.45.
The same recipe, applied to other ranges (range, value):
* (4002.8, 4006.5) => 7.64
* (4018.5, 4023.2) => 8.51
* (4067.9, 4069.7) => 8.72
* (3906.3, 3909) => 7.99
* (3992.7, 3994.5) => 8.28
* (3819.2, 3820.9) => 7.56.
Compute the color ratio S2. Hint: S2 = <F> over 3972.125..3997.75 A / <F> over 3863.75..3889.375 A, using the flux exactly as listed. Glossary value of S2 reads 0.91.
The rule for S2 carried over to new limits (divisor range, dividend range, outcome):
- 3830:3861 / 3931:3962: 1.08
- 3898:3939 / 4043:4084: 1.08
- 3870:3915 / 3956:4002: 0.93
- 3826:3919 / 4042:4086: 1.11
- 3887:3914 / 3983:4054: 1.05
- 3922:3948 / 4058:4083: 1.14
